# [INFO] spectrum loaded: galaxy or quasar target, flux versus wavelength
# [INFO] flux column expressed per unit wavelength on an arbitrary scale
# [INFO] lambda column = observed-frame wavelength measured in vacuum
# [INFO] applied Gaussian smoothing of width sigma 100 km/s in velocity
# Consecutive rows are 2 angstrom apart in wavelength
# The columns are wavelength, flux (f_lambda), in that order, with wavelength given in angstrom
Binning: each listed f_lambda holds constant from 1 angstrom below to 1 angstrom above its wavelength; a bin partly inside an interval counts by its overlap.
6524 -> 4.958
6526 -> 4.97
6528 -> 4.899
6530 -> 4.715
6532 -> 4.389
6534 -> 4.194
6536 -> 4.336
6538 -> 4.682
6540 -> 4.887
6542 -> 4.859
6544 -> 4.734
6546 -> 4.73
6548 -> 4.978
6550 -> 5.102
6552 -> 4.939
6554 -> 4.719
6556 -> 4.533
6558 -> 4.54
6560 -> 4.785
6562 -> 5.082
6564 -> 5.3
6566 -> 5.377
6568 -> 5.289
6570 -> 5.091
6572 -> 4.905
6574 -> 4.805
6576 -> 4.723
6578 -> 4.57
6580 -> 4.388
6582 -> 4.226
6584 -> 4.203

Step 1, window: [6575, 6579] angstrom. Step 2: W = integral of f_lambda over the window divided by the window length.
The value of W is 4.65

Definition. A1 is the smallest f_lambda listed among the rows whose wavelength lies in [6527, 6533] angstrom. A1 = 4.389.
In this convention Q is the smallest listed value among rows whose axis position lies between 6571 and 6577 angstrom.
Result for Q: 4.723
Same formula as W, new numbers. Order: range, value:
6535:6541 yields 4.64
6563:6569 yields 5.32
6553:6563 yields 4.73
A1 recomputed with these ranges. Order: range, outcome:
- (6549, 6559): 4.533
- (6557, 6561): 4.54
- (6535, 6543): 4.336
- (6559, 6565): 4.785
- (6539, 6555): 4.719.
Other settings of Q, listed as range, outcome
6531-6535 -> 4.194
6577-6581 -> 4.388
